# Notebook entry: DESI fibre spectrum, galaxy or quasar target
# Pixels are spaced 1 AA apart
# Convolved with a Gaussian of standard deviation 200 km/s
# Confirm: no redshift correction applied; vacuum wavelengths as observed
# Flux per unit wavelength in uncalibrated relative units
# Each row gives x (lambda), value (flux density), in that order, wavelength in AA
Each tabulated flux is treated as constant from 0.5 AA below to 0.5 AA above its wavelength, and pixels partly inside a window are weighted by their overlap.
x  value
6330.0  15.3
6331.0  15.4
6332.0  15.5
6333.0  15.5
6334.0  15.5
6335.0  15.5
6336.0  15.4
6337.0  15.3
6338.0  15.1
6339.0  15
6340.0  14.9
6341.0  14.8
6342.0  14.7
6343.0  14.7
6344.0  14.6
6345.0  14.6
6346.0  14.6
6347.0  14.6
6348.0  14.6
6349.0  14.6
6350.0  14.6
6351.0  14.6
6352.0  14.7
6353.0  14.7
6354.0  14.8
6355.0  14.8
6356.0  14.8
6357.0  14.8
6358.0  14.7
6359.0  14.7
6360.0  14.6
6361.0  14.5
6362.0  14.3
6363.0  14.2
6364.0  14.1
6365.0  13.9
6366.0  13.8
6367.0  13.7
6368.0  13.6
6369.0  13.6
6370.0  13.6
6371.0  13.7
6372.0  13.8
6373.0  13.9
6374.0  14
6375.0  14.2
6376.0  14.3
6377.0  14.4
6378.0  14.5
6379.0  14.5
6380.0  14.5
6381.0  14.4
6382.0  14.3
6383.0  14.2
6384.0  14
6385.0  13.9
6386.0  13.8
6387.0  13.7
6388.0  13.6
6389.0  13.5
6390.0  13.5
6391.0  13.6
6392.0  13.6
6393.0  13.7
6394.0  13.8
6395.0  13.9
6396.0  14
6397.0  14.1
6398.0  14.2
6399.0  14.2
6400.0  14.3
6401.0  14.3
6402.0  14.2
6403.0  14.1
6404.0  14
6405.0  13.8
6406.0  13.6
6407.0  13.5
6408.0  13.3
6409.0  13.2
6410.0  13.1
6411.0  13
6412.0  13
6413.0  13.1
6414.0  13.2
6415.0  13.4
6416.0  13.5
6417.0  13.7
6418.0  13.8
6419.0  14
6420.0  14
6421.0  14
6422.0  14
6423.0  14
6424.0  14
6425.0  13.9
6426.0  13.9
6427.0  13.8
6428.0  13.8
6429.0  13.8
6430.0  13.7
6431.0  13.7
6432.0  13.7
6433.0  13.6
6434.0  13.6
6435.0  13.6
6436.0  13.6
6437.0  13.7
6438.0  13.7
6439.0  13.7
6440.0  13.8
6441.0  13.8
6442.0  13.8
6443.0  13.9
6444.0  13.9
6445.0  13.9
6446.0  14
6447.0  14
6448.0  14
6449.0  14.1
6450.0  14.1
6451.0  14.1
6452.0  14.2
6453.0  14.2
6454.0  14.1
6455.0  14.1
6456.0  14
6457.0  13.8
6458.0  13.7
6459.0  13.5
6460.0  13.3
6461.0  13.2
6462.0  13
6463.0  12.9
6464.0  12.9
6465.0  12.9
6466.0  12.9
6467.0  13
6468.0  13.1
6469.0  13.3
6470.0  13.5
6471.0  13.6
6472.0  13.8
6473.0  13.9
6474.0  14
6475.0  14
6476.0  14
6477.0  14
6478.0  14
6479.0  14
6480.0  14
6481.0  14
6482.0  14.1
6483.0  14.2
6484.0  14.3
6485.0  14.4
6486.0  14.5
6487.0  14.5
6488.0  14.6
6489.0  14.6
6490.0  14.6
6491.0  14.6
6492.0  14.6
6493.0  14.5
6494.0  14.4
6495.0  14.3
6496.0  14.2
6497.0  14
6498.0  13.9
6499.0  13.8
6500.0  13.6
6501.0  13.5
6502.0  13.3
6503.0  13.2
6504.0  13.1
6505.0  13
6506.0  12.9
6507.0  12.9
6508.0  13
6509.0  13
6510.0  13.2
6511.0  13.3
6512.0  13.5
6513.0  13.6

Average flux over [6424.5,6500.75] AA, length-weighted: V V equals 13.9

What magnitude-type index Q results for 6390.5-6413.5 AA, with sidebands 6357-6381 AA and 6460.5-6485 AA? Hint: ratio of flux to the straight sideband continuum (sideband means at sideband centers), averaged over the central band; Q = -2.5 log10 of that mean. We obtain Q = 0.02 mag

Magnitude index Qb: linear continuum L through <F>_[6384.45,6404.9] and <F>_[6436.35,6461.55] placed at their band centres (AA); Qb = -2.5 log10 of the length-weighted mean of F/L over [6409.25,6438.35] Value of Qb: 0.02 mag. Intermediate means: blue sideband 13.9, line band 13.6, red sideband 13.9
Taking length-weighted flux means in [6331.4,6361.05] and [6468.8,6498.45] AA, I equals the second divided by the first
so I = 1.0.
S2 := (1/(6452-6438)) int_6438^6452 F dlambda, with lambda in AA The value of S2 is 13.9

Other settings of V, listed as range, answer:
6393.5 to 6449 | 13.8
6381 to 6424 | 13.8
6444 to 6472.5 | 13.6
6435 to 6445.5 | 13.8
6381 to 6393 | 13.8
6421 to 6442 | 13.8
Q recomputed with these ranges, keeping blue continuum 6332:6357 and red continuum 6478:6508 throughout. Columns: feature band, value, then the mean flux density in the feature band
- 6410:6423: 0.069 mag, 13.6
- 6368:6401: 0.050 mag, 14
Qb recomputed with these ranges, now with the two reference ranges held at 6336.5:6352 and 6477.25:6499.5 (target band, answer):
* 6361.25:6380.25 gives 0.05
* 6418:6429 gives 0.04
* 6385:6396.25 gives 0.07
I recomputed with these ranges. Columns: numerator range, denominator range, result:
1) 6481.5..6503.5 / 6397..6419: 1.04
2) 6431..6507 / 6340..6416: 0.98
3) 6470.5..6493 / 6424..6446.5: 1.03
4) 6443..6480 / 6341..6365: 0.94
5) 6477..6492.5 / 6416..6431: 1.03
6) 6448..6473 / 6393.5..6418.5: 0.99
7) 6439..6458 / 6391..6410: 1.01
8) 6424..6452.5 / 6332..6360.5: 0.93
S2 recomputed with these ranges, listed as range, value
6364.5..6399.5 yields 13.9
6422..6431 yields 13.9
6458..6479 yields 13.5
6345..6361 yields 14.7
